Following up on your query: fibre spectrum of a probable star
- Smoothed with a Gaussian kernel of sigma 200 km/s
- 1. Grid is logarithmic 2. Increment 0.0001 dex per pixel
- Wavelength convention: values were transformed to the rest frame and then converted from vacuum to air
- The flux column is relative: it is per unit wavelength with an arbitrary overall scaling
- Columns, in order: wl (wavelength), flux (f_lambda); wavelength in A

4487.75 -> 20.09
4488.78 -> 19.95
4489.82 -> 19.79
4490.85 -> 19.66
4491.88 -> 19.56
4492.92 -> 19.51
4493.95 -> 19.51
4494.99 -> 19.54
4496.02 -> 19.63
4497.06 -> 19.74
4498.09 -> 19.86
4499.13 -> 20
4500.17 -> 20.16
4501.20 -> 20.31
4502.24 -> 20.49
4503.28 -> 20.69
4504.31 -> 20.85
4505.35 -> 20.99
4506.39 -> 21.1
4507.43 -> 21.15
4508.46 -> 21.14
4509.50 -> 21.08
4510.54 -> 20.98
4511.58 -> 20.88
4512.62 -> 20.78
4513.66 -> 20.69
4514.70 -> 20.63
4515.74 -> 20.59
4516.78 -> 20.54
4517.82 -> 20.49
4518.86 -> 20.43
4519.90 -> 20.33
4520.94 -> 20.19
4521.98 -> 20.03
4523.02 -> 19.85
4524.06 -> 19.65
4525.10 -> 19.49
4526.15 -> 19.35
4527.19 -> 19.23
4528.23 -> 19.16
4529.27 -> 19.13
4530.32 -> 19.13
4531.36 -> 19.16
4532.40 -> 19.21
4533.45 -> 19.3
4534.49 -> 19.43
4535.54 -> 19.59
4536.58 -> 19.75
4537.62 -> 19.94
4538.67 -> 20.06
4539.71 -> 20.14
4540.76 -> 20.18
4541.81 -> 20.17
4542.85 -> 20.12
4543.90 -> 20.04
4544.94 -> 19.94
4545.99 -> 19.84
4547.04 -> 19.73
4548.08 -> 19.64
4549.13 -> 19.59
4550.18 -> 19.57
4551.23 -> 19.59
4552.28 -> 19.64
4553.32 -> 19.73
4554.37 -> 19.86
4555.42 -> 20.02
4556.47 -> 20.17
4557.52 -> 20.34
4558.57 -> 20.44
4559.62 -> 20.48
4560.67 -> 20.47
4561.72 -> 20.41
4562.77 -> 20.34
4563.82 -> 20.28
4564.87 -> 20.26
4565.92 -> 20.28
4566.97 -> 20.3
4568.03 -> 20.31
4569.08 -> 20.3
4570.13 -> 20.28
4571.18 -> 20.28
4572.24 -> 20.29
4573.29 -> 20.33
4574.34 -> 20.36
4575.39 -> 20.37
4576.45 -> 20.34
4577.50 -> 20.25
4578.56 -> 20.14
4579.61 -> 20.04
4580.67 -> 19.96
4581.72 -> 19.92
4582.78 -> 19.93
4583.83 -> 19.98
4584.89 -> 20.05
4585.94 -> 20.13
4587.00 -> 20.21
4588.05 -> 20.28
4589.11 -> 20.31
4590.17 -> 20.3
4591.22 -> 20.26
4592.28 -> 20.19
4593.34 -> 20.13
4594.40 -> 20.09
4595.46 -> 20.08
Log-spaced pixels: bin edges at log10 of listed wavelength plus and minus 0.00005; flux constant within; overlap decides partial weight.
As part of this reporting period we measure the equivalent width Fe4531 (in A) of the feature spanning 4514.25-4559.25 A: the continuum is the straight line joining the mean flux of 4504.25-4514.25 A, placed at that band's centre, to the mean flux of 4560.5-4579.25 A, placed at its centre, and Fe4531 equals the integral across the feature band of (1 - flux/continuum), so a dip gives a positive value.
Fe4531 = 1.8 A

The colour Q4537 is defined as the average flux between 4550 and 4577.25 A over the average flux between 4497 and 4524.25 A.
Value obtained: 0.98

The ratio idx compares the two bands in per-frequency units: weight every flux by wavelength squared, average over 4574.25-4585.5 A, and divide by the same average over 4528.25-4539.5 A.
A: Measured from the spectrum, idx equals 1.1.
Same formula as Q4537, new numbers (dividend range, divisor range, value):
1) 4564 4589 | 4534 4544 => 1.01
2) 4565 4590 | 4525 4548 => 1.03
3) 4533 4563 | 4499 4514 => 0.96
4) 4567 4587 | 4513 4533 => 1.02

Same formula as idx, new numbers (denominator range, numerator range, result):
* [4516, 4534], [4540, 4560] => 1.02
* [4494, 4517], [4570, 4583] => 1.02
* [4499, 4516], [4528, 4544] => 0.96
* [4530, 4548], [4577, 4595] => 1.04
